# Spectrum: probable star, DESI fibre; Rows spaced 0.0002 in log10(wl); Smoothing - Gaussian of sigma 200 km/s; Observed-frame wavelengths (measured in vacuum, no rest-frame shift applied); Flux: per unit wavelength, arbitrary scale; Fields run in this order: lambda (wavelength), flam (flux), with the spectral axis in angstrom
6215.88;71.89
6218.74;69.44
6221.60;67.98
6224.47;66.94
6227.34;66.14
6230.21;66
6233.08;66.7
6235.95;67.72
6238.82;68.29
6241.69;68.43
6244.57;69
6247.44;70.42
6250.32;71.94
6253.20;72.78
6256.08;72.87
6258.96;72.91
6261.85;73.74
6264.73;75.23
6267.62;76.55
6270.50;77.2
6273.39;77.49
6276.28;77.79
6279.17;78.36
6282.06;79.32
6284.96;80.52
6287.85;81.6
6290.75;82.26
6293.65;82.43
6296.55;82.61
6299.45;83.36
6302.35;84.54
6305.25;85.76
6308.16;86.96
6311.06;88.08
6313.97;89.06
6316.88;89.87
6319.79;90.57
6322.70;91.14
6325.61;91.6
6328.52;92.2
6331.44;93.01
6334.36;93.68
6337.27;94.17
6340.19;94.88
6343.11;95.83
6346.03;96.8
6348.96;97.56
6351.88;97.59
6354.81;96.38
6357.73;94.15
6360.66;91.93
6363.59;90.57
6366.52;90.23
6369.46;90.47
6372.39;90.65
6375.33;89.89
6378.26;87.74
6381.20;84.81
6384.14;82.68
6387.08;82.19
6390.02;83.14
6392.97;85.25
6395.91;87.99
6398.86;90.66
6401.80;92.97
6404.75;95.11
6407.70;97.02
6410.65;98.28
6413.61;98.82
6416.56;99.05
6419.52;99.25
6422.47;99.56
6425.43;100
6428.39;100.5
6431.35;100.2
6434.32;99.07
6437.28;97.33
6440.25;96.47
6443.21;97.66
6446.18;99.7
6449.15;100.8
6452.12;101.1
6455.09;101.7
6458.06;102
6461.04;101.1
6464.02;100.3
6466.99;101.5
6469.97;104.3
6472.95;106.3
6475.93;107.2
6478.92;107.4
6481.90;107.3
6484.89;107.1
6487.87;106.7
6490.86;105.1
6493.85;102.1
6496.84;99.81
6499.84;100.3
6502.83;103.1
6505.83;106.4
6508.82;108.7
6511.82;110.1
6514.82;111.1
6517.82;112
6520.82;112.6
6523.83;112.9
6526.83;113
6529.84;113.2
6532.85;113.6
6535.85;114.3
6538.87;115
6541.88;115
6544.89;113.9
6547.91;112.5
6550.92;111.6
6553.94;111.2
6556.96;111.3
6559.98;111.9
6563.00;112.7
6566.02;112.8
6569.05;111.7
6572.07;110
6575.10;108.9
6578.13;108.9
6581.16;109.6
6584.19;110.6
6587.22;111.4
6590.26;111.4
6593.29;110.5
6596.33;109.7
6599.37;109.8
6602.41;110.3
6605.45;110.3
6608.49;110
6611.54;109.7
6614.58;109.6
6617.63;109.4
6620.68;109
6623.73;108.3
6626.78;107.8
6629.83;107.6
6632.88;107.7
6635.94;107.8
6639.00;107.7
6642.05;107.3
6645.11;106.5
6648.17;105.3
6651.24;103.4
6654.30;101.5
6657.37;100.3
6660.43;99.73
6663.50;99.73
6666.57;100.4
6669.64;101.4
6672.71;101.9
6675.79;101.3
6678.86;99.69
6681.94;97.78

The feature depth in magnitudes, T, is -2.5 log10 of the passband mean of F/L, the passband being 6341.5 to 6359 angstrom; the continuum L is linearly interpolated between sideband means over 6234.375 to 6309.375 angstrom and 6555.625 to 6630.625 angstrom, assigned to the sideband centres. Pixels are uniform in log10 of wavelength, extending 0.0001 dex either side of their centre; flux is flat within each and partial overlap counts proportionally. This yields -0.14 mag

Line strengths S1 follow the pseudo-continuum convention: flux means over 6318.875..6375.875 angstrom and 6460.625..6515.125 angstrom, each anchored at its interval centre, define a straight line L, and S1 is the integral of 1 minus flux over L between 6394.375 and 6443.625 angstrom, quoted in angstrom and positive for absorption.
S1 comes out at 1.1 angstrom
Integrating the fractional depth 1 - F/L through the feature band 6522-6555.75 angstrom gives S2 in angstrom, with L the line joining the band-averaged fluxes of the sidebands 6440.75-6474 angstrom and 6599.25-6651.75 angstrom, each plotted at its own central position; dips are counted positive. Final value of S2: -2.8 angstrom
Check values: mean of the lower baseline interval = 101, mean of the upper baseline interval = 108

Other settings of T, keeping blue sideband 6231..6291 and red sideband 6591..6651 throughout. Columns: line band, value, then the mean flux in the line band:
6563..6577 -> -0.07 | 111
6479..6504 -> -0.09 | 104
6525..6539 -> -0.14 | 114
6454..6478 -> -0.10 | 103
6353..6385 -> -0.07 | 90.2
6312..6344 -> -0.15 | 92.2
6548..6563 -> -0.10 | 112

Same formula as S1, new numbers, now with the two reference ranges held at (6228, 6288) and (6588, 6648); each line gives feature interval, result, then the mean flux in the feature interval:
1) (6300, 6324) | -2.9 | 88.1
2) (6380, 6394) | 0.4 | 83.5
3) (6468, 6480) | -1.4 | 106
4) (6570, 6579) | -0.4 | 109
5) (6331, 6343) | -1.9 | 94.3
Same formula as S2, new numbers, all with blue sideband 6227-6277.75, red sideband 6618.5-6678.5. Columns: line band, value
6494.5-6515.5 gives -2.9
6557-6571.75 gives -2.2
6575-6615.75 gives -4.1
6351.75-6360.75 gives -1.6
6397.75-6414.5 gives -2.2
